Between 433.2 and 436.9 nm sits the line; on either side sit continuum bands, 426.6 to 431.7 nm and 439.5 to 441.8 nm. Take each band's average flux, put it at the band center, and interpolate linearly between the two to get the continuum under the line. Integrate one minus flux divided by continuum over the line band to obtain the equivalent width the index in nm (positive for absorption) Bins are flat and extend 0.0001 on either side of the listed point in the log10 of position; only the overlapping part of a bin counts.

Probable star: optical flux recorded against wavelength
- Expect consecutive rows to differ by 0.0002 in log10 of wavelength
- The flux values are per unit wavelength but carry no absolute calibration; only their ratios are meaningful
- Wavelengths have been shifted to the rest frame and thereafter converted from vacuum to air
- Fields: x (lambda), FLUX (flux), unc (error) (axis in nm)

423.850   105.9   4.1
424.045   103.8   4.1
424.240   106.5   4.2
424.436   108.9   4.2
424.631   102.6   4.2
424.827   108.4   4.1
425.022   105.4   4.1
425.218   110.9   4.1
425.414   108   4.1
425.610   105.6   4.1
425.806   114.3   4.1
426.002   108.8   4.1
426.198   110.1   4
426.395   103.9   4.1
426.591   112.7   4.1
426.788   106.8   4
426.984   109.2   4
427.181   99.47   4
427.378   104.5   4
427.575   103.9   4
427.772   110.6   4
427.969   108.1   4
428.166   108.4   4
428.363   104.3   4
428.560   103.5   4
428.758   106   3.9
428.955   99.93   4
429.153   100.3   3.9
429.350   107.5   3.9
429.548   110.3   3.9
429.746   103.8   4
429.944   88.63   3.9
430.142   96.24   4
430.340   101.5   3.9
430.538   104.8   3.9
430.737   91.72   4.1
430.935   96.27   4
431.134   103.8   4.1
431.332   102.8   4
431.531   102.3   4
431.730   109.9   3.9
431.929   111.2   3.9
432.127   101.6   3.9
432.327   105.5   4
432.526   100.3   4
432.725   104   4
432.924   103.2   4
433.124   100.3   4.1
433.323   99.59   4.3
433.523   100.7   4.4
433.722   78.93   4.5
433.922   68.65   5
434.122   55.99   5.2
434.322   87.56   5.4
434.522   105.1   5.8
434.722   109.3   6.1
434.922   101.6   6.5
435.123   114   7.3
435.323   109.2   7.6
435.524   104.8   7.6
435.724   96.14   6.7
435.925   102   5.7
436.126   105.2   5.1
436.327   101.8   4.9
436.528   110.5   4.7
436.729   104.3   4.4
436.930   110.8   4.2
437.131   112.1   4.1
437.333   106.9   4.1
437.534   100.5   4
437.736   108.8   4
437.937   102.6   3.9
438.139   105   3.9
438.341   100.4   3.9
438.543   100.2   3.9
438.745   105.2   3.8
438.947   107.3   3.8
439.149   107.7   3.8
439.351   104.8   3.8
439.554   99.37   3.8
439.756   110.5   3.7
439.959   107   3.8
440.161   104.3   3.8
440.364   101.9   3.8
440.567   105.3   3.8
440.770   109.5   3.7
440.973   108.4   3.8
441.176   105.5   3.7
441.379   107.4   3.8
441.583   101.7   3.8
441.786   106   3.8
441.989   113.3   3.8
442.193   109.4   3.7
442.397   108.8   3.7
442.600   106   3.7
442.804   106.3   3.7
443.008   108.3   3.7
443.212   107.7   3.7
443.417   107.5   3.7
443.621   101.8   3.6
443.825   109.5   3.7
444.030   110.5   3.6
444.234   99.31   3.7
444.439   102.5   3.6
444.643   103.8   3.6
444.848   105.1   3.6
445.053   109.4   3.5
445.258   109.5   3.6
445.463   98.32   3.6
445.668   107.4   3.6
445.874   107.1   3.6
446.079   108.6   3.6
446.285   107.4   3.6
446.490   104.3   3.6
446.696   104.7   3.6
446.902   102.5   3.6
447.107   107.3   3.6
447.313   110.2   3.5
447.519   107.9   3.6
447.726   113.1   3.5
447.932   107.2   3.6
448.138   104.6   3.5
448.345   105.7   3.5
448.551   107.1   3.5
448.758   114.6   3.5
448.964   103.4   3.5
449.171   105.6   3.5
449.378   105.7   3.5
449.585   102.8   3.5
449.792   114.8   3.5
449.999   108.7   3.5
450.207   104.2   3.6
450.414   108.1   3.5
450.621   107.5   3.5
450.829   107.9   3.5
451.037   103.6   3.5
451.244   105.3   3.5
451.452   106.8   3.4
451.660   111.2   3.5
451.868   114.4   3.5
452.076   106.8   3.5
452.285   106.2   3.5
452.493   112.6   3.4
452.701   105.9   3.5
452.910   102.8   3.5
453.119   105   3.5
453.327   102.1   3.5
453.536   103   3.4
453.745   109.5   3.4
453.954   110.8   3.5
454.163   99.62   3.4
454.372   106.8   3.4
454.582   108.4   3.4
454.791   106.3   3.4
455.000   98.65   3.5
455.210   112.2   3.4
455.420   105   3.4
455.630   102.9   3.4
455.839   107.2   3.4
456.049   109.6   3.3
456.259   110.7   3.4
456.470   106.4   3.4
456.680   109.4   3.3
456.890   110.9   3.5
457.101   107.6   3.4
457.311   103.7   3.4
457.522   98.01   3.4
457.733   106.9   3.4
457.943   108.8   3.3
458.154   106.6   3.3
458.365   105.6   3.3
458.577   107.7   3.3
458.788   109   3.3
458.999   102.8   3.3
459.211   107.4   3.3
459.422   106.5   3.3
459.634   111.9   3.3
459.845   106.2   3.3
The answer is 0.237 nm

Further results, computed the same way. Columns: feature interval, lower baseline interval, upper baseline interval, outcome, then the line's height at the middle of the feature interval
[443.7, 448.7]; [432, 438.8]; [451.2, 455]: -0.10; 104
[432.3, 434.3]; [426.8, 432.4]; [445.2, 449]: 0.25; 104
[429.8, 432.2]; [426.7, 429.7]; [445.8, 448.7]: 0.11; 106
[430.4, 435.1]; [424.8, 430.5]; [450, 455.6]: 0.35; 106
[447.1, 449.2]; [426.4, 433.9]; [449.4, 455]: -0.04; 106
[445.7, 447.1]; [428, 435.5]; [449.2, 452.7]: 0.00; 106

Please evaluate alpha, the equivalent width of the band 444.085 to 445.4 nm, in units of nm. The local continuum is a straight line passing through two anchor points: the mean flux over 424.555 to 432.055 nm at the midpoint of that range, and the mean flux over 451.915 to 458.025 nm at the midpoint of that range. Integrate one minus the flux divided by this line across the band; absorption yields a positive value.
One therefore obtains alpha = 0.01 nm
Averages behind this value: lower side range 105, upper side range 106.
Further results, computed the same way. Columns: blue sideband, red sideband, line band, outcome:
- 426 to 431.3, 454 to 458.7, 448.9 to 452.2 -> -0.05 nm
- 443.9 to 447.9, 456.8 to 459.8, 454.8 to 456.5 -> 0.00 nm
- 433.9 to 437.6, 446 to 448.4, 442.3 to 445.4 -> -0.03 nm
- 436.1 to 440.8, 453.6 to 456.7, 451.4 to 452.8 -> -0.04 nm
